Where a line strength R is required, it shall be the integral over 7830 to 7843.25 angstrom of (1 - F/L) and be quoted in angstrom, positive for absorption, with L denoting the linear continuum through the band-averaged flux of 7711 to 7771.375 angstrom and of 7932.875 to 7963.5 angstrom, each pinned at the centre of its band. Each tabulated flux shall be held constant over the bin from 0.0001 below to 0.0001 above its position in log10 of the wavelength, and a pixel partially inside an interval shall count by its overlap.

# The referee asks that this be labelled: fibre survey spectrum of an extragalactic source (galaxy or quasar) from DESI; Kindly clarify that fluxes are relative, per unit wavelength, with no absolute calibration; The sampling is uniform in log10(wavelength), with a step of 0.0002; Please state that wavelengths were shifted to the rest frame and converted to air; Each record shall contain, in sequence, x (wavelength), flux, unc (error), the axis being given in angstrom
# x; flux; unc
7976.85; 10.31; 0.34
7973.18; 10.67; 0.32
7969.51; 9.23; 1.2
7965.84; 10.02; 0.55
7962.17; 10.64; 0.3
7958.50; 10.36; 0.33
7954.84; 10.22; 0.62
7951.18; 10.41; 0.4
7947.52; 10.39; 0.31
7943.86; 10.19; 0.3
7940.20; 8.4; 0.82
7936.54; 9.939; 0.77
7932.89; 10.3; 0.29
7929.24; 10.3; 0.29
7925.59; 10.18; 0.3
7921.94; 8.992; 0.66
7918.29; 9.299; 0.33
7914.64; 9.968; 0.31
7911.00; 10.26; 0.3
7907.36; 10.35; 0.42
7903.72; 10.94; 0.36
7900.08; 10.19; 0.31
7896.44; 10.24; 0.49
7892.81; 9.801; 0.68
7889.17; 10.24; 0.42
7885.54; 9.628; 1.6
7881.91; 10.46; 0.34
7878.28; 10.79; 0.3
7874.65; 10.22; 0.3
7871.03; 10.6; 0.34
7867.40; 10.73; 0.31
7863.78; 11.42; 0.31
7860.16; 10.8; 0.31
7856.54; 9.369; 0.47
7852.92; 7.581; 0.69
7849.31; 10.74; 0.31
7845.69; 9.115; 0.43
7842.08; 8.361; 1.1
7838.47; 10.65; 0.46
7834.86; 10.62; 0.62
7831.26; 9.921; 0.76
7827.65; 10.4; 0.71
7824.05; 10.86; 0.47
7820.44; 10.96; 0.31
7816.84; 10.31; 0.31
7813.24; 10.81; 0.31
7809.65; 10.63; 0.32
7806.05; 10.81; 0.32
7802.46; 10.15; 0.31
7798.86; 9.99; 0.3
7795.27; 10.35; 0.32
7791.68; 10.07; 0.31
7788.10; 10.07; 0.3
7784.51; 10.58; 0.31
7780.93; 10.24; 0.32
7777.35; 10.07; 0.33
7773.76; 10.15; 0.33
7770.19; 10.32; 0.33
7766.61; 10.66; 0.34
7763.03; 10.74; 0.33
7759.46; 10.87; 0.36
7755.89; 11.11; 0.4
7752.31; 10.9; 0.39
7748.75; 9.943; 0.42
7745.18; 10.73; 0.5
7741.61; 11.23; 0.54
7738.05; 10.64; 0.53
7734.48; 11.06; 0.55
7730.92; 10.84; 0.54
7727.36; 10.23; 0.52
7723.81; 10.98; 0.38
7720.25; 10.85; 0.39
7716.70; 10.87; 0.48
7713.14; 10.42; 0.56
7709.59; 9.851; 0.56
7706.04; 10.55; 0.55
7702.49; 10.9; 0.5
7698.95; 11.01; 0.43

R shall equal 0.6 angstrom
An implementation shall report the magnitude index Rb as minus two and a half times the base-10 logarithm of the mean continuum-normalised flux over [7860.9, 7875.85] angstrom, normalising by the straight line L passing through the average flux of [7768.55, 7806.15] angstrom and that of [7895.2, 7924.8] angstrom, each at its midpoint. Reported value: -0.07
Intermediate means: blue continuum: 10.2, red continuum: 10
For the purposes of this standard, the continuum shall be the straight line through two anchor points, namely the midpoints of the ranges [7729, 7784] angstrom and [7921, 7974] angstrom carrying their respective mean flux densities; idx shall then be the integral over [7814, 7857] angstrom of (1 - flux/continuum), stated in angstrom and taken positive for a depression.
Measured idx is 1.8 angstrom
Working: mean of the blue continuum 10.6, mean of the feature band 9.94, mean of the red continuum 10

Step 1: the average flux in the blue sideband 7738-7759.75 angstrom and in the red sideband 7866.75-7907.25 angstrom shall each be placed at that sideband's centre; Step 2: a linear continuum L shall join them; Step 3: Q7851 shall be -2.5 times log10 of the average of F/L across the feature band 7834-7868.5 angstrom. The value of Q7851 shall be 0.06 mag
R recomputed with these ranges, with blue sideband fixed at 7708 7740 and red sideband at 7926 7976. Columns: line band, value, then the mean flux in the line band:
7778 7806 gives 0.64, 10.2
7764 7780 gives 0.32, 10.3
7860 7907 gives -0.89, 10.4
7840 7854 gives 1.75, 9.06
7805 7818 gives -0.27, 10.6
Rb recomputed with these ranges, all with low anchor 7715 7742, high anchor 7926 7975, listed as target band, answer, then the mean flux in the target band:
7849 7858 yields 0.16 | 8.98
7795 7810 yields 0.02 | 10.4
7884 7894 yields 0.04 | 9.9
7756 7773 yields 0.00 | 10.7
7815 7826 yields -0.02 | 10.7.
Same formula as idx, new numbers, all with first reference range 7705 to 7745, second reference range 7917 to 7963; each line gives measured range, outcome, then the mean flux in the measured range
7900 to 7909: -0.42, 10.6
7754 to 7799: 0.42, 10.4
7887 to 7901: 0.03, 10.1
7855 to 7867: -0.41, 10.6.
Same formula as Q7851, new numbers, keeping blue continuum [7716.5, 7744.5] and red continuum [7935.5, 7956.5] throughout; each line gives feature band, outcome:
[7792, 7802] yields 0.043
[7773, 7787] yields 0.038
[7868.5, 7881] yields -0.033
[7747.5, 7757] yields 0.008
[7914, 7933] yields 0.025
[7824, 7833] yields 0.012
